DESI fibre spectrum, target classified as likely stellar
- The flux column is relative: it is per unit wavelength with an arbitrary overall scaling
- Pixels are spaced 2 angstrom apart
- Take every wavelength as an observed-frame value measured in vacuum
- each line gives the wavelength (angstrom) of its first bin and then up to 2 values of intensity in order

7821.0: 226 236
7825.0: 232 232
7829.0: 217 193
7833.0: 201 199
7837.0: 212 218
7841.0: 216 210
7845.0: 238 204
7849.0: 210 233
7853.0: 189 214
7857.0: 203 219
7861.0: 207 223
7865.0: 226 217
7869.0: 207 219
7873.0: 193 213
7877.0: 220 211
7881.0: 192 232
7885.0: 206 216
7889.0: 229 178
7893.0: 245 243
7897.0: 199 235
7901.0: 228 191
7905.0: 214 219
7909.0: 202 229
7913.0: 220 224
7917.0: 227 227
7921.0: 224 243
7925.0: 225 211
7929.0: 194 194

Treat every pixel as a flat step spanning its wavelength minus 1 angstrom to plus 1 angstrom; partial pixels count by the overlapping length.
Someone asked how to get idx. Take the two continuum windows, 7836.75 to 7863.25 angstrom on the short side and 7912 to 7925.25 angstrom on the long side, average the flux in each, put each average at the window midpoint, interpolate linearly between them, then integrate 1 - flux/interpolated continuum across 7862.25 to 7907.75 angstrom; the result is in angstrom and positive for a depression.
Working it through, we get 1.1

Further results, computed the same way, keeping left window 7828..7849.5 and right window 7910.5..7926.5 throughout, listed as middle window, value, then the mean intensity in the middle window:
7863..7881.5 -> 0.5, 212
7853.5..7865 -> 0.1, 213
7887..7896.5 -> 0.0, 222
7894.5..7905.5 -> 0.3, 217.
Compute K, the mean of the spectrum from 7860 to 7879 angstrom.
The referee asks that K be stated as 214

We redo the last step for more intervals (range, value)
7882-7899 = 219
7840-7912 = 215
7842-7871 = 214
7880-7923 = 219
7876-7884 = 214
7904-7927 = 223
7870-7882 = 208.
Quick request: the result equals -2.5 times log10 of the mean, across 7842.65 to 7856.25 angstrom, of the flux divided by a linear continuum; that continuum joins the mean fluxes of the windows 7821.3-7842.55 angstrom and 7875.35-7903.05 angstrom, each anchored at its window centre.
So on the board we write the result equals 0.01 mag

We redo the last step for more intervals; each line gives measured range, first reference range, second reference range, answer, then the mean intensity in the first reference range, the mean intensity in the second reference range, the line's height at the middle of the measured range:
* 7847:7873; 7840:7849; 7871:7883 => 0.000 mag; 216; 209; 213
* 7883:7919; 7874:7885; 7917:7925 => 0.015 mag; 213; 230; 222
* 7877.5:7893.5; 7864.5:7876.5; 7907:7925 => 0.017 mag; 212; 224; 216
